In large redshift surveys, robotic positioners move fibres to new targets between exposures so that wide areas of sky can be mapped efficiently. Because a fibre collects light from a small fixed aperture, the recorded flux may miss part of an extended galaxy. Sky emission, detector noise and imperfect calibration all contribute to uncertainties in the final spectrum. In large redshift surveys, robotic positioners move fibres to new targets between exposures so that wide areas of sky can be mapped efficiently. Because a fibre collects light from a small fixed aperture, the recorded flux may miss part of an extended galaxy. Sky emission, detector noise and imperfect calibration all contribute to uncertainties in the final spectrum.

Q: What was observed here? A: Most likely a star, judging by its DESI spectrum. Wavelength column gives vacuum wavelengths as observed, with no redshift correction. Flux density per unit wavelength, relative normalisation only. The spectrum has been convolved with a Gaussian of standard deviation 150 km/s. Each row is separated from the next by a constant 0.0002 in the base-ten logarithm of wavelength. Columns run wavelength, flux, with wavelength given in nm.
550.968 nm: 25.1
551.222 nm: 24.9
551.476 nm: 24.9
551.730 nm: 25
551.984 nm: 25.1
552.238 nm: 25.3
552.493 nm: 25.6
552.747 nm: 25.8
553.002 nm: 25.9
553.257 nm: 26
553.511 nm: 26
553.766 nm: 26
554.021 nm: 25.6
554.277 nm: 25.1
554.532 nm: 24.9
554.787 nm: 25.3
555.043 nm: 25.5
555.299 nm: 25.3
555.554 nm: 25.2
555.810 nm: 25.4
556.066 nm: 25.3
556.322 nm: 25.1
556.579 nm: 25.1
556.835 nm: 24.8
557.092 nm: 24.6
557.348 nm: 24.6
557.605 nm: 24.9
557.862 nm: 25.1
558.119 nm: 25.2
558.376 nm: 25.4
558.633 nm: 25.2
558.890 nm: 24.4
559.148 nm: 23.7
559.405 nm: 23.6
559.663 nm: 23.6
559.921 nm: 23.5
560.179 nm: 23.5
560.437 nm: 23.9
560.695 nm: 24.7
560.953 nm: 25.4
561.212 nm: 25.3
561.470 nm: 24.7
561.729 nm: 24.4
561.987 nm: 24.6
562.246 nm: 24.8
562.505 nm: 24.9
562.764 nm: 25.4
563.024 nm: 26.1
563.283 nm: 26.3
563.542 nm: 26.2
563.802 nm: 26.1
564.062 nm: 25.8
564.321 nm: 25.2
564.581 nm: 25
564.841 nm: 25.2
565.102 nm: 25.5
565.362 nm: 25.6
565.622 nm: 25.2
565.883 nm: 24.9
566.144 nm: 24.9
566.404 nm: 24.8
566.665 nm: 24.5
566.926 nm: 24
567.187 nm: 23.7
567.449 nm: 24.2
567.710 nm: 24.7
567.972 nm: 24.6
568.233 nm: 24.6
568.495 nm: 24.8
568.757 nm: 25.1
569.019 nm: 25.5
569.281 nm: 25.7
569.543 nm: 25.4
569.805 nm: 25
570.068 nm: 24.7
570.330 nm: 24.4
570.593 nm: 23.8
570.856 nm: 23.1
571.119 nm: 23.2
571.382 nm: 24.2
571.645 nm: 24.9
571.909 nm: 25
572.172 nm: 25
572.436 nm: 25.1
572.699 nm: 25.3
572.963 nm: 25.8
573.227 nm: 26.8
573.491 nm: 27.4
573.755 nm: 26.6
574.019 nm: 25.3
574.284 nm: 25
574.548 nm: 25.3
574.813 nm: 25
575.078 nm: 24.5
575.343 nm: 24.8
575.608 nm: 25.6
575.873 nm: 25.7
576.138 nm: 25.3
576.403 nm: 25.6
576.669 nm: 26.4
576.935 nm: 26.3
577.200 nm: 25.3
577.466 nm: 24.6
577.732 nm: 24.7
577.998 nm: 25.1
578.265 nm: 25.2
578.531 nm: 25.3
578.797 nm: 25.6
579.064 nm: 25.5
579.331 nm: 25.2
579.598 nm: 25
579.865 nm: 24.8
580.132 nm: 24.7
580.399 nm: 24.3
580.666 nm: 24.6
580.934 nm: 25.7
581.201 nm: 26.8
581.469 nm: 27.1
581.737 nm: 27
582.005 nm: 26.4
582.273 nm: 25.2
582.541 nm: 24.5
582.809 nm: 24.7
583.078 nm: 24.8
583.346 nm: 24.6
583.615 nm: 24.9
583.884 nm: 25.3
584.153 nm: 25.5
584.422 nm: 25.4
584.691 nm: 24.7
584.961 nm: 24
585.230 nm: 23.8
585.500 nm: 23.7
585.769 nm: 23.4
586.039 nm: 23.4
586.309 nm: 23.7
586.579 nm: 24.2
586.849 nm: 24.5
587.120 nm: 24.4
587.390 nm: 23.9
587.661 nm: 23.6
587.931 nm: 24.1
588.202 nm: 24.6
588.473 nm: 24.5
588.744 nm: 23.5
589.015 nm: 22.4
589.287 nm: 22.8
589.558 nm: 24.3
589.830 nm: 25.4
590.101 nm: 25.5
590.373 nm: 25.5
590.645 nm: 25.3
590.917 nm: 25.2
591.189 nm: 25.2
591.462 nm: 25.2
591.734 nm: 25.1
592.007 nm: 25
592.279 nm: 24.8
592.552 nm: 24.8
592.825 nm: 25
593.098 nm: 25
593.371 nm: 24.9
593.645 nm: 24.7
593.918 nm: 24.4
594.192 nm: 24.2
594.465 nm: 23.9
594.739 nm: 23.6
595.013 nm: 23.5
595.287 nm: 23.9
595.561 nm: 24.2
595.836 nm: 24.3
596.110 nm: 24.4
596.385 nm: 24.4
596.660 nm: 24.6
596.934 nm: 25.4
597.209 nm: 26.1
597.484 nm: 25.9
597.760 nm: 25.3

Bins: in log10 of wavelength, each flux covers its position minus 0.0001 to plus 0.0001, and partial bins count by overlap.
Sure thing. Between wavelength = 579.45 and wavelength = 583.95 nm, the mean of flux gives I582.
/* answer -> 25.3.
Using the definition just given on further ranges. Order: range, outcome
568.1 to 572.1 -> 24.6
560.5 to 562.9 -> 24.9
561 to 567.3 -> 25.1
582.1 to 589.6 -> 24.2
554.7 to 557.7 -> 25.1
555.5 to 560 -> 24.7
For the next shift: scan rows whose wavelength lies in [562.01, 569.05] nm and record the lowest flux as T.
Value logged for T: 23.7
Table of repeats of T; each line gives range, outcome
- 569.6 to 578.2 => 23.1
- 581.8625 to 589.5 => 22.4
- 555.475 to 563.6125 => 23.5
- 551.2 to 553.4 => 24.9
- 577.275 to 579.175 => 24.6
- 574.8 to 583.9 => 24.3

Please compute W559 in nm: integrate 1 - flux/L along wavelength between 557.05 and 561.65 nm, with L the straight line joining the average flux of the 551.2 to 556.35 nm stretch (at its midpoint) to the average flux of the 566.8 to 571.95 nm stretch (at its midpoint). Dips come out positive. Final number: 0.11 nm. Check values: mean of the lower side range 25.4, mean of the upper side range 24.5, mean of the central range 24.5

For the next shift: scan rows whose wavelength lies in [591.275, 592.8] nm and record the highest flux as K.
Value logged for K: 25.2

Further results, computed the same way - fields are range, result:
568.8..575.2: 27.4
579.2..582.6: 27.1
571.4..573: 25.8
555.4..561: 25.4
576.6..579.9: 26.4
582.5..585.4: 25.5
